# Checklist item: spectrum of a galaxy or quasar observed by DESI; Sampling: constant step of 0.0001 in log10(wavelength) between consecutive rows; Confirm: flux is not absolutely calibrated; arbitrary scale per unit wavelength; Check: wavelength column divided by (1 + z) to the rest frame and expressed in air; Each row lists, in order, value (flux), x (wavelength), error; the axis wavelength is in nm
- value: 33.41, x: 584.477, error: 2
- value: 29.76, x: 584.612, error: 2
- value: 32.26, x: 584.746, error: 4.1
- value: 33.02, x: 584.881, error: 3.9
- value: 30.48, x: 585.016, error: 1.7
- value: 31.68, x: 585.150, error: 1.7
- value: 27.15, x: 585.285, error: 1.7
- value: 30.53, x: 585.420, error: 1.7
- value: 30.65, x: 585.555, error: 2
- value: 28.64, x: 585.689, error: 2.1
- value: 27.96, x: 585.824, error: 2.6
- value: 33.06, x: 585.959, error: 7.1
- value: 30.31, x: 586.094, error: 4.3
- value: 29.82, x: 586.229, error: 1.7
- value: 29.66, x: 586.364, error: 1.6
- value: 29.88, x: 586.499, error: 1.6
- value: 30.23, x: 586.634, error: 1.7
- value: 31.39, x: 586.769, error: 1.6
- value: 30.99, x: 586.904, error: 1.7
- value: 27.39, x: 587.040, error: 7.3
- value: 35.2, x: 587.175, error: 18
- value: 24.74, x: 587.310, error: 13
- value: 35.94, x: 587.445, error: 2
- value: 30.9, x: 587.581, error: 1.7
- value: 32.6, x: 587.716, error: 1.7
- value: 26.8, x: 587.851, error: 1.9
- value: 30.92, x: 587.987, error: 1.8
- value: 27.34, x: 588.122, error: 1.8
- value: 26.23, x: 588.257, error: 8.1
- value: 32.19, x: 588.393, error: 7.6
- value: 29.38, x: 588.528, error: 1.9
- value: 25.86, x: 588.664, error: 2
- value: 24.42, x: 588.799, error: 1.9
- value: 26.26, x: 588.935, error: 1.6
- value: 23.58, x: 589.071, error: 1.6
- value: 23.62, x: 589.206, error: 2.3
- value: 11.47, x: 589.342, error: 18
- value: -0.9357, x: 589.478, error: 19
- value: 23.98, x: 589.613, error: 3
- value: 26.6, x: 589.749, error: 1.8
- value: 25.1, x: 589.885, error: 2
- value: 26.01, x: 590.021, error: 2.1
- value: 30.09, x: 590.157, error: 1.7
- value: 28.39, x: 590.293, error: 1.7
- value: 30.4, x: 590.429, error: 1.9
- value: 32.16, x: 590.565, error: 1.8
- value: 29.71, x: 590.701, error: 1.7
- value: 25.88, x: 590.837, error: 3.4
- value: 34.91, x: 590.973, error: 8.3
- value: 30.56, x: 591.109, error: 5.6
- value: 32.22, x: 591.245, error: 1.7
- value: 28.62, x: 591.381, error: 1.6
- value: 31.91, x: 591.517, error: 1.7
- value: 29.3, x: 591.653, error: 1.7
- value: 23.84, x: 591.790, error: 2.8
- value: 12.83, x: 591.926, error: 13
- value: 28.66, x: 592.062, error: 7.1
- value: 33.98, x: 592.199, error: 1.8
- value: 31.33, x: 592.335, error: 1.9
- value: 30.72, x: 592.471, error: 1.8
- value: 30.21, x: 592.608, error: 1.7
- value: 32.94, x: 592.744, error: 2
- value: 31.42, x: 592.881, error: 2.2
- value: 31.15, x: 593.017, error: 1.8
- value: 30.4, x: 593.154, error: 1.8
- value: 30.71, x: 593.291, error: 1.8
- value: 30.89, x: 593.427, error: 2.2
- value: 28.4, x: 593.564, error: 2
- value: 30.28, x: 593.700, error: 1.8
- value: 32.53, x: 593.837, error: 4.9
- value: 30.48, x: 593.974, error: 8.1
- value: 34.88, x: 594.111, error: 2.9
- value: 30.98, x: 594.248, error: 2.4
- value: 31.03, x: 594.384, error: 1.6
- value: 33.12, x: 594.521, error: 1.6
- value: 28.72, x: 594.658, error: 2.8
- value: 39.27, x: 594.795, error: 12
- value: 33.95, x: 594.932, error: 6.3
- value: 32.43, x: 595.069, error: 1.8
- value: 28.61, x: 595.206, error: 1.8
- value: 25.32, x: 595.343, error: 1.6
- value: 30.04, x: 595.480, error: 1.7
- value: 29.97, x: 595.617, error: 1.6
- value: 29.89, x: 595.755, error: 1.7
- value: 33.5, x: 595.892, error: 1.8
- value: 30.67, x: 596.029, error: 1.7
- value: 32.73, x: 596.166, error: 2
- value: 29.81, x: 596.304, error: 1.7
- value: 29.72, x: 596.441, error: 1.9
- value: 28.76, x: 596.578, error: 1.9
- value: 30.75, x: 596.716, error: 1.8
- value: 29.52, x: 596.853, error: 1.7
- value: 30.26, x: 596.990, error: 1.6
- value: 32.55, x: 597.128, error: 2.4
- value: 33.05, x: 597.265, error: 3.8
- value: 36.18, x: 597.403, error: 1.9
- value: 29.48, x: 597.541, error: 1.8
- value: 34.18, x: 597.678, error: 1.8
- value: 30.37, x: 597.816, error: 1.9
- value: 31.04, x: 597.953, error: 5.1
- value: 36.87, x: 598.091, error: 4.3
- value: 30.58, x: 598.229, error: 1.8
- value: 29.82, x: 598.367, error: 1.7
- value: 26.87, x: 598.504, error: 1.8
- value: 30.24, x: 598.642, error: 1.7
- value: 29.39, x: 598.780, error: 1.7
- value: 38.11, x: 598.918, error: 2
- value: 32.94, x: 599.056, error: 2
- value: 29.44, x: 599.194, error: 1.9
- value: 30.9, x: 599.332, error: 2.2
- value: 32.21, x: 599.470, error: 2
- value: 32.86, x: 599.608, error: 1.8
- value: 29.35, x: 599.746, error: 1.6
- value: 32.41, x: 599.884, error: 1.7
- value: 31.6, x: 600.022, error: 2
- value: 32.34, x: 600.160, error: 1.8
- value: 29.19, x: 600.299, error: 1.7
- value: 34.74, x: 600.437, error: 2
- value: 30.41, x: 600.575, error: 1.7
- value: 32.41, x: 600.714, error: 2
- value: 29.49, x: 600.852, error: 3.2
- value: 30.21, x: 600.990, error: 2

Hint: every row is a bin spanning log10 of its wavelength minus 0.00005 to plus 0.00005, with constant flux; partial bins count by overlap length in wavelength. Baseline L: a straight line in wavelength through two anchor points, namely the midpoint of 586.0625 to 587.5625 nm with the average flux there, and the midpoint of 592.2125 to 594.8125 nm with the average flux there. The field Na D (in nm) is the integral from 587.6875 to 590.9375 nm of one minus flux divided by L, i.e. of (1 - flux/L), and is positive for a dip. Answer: 0.54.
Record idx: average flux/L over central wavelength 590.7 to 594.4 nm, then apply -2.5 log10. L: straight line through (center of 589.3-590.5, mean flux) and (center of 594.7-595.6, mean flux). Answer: -0.12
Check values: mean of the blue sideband 22.6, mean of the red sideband 31.4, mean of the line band 30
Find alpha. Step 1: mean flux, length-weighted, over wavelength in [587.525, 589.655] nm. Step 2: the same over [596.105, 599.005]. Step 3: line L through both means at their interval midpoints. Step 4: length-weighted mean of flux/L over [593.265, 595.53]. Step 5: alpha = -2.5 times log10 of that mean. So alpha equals -0.082 mag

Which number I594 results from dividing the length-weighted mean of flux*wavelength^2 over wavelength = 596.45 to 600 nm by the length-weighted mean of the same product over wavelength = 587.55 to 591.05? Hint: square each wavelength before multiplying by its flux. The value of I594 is 1.2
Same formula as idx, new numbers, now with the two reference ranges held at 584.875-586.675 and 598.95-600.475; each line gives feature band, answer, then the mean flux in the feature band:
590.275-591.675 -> 0.01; 30.5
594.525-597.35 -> 0.01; 31.1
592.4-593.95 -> 0.00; 30.9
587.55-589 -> 0.07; 28.4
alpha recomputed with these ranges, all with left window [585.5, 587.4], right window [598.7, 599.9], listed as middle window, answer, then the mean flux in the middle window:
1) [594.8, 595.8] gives 0.026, 30.6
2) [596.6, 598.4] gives -0.006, 31.8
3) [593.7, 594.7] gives -0.016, 31.7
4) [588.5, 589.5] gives 0.399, 21.1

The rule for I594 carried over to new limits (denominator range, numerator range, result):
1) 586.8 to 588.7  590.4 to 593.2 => 1.01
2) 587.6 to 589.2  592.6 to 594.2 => 1.15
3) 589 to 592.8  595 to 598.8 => 1.18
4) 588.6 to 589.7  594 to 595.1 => 1.69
